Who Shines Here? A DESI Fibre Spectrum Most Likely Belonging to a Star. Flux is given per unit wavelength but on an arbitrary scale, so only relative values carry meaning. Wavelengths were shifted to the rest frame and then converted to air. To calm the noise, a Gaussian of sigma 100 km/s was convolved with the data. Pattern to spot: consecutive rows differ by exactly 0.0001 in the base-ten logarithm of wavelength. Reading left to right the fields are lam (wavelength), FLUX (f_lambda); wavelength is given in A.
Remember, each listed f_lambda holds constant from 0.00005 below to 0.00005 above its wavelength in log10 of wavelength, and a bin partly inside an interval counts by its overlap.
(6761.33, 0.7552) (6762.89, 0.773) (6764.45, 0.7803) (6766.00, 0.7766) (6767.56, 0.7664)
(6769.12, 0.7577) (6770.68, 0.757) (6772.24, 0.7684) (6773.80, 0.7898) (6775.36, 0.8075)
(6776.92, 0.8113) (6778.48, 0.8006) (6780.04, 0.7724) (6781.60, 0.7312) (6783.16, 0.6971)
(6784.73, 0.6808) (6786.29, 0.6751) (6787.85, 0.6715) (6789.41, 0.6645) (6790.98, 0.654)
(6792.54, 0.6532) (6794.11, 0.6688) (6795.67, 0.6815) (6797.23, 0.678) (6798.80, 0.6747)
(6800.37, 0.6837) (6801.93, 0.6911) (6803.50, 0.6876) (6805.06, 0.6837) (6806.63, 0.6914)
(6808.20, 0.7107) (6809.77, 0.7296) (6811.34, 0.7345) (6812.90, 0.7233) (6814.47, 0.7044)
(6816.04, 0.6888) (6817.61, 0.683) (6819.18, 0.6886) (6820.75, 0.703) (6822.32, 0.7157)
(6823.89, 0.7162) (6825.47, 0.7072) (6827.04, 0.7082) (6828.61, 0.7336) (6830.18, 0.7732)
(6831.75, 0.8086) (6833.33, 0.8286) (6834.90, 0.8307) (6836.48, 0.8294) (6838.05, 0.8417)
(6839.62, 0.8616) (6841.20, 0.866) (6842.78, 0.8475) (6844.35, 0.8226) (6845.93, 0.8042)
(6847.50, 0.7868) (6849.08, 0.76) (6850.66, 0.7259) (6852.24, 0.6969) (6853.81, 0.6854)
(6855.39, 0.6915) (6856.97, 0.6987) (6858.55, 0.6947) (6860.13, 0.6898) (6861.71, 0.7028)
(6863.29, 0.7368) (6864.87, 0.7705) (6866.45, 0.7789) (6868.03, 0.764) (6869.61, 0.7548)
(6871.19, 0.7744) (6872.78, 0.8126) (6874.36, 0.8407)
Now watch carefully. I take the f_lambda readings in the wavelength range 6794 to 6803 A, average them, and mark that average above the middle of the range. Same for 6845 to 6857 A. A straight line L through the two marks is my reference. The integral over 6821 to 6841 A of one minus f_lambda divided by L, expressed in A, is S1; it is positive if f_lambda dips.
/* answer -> -1.8 A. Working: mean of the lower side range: 0.681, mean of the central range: 0.78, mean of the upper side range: 0.734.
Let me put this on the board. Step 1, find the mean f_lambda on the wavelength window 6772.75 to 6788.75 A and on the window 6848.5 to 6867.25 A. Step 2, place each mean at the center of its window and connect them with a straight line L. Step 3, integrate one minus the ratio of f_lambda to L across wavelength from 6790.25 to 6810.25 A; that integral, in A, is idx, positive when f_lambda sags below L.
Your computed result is 1.5 A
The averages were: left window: 0.744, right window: 0.719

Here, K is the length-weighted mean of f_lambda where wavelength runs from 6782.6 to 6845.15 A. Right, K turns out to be 0.728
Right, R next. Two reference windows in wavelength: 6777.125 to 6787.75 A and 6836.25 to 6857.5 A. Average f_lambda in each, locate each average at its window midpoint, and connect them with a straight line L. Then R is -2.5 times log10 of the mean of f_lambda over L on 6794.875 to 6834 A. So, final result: 0.06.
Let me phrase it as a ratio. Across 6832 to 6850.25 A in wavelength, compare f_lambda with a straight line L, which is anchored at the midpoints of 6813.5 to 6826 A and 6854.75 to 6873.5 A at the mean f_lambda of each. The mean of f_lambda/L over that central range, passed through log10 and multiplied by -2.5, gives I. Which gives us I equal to -0.146 mag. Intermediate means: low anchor 0.701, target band 0.822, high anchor 0.739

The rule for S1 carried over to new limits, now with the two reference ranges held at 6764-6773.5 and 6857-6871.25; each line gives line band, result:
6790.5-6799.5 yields 1.1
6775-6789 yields 0.5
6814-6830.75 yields 0.9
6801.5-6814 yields 0.8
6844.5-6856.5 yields 0.0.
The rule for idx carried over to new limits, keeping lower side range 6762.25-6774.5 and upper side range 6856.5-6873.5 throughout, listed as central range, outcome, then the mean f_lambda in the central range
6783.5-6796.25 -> 1.59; 0.669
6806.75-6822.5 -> 1.06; 0.707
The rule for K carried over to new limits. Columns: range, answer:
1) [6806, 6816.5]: 0.713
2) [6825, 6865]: 0.766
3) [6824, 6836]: 0.768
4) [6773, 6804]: 0.709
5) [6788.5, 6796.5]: 0.665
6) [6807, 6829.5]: 0.71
